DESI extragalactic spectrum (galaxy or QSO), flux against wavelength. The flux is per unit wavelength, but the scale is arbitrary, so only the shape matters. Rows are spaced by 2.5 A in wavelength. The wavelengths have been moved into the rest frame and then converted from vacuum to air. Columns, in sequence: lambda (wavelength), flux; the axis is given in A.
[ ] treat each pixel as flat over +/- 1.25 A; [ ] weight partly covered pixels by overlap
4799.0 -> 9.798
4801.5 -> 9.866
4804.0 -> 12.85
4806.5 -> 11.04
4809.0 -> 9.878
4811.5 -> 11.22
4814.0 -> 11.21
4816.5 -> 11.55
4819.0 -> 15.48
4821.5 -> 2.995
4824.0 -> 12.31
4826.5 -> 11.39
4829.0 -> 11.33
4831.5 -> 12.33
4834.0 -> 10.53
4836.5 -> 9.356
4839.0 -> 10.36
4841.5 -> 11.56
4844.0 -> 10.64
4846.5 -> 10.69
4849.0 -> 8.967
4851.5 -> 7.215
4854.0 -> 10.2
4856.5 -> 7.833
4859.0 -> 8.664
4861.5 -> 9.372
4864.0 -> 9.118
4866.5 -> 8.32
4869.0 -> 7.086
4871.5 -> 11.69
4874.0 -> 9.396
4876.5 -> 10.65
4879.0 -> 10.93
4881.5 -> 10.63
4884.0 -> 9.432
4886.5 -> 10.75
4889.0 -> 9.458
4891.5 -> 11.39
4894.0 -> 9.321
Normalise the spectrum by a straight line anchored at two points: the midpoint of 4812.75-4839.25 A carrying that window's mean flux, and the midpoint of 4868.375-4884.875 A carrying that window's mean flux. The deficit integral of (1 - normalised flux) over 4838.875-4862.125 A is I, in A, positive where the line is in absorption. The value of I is 2.1 A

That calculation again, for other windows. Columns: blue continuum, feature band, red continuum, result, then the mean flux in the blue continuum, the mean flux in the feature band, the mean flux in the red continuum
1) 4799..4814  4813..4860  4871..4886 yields 2.0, 10.9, 10.2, 10.4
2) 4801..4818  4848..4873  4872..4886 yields 4.0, 11.2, 8.85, 10.3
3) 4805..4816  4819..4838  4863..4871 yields -0.5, 10.9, 10.4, 8.47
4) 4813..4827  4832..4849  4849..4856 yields -1.9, 10.8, 10.5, 8.66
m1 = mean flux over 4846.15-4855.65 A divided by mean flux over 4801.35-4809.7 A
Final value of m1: 0.8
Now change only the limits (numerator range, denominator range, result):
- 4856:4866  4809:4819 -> 0.75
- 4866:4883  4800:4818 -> 0.89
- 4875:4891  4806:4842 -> 0.96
